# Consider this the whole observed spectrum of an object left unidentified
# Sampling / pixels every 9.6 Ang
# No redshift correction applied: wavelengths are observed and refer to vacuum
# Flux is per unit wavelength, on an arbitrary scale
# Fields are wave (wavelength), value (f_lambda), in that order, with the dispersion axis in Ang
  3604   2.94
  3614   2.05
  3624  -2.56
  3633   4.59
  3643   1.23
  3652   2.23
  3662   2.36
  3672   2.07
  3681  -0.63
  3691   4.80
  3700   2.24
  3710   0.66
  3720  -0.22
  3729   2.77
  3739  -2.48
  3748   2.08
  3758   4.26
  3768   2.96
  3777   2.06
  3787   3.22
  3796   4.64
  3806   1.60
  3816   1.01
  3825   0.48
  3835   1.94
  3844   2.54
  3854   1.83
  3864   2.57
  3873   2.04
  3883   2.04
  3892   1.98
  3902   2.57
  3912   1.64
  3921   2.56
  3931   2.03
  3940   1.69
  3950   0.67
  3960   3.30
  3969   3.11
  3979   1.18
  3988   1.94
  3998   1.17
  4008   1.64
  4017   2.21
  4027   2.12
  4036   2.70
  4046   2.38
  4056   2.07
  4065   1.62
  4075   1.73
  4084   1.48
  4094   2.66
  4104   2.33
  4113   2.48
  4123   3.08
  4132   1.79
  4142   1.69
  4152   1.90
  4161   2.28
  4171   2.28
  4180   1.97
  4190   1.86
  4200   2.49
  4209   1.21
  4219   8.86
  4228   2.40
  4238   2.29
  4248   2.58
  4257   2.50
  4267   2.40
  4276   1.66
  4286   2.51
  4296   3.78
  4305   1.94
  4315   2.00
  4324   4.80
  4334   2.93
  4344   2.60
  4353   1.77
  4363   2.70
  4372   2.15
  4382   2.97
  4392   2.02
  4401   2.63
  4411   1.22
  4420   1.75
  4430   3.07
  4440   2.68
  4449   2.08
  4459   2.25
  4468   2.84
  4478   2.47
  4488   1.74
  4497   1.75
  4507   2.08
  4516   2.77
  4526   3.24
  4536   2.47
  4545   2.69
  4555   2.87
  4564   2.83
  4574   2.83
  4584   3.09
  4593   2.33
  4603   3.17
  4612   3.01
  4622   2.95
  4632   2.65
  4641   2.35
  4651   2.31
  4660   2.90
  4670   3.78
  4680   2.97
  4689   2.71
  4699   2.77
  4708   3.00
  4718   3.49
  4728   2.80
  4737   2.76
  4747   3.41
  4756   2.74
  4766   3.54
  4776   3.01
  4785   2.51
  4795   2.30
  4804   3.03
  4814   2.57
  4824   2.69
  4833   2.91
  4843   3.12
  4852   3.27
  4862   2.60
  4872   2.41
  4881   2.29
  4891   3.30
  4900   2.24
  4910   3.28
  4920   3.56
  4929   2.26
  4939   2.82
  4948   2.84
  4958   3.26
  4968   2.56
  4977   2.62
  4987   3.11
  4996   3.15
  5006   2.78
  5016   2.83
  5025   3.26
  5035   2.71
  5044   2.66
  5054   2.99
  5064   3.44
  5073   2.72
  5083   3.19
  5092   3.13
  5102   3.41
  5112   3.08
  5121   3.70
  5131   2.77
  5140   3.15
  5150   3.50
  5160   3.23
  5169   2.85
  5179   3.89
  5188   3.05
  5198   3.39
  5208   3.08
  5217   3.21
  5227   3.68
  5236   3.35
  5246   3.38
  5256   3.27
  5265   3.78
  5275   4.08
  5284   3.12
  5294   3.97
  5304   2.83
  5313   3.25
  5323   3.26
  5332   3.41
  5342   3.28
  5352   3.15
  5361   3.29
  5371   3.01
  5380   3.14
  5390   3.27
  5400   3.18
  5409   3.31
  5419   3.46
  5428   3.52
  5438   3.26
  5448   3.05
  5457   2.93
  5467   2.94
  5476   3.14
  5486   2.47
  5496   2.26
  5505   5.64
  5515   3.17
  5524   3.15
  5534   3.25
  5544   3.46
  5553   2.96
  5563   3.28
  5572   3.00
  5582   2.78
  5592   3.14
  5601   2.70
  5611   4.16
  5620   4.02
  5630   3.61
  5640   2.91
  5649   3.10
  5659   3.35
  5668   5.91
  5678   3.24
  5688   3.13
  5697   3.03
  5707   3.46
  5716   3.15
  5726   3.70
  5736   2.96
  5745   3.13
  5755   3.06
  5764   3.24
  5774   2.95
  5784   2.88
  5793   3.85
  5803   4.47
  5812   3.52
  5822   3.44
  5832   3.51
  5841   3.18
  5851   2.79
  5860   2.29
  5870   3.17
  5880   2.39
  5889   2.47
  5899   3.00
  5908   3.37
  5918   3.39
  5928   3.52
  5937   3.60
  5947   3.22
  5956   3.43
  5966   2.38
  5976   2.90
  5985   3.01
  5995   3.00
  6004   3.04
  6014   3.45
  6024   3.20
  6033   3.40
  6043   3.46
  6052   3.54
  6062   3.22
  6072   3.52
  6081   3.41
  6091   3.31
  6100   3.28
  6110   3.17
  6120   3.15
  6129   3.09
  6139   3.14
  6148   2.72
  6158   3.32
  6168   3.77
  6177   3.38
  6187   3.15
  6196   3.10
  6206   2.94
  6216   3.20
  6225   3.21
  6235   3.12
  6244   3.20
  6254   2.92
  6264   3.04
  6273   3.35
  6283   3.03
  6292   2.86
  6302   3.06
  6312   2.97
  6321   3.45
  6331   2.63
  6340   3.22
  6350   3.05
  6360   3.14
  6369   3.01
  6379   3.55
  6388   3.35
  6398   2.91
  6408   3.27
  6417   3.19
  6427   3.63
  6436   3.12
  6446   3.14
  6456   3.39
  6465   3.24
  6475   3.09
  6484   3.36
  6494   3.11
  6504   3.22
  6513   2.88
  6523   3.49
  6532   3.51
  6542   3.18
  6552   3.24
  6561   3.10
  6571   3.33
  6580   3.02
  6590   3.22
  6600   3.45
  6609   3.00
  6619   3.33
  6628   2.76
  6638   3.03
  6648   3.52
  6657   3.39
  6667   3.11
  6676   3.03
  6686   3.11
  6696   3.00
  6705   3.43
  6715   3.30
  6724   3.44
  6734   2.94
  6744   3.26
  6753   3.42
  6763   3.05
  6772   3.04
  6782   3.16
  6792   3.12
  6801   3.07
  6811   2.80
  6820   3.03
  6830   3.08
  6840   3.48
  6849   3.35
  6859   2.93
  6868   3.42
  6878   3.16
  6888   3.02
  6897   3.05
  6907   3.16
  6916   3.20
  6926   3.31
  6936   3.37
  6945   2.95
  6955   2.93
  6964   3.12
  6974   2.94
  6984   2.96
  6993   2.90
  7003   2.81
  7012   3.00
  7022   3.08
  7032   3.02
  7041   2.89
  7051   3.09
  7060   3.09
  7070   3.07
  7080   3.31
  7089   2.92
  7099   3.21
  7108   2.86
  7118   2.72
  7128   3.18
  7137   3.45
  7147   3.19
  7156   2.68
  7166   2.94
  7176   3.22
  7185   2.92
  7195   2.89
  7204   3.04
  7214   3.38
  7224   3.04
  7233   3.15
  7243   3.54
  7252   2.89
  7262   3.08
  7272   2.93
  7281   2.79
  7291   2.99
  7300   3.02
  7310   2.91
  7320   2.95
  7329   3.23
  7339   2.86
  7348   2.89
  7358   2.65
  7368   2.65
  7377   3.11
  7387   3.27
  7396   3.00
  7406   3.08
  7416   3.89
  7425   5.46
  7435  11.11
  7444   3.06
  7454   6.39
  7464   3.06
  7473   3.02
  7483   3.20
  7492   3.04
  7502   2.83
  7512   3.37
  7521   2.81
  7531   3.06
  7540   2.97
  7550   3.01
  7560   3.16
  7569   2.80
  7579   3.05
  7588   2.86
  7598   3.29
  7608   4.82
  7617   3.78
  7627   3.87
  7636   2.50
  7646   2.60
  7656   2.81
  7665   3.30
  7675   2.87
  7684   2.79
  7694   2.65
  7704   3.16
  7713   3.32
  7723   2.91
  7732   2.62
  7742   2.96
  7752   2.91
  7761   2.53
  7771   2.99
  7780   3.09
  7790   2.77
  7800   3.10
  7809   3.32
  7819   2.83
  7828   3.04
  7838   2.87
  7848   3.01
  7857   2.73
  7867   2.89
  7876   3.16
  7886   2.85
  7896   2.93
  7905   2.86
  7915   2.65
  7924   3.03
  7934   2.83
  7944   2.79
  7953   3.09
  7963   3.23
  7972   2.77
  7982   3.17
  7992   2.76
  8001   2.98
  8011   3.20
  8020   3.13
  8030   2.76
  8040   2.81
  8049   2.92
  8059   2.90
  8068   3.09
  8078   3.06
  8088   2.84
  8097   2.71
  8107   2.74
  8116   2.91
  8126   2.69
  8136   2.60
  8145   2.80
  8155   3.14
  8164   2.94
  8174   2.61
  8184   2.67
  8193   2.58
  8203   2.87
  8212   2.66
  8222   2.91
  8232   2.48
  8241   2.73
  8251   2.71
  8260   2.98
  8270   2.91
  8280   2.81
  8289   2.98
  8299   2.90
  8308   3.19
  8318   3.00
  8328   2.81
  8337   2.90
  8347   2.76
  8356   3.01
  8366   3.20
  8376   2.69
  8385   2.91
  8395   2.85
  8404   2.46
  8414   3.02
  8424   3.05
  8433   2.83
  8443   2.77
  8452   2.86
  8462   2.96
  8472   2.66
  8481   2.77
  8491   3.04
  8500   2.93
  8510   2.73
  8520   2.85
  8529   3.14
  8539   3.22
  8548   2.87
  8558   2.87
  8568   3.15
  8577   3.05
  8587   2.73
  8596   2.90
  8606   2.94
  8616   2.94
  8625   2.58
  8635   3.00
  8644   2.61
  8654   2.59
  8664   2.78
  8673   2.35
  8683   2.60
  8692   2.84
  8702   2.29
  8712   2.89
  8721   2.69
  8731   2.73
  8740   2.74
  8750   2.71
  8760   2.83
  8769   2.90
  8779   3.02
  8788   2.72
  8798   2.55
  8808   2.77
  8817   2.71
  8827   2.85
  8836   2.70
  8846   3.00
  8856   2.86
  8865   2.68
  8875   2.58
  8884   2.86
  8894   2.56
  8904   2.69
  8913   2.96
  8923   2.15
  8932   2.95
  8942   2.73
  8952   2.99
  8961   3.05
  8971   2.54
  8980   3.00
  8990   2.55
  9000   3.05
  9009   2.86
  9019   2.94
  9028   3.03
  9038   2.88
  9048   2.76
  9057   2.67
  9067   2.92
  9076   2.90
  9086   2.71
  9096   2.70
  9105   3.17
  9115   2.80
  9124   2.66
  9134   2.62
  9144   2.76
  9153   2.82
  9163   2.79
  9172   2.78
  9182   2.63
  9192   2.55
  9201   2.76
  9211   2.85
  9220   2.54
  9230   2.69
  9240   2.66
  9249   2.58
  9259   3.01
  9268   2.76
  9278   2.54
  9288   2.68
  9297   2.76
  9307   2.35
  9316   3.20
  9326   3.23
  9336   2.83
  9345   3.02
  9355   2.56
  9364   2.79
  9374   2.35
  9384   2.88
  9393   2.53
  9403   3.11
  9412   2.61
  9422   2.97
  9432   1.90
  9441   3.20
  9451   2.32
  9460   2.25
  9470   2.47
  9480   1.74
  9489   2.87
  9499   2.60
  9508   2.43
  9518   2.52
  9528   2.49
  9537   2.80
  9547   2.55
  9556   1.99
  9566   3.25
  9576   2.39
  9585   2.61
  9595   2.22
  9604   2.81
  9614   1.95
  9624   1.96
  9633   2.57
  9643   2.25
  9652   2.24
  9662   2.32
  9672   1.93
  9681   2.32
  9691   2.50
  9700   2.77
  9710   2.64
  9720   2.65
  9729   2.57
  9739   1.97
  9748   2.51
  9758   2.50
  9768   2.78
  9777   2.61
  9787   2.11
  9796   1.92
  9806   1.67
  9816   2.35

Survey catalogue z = 0.132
